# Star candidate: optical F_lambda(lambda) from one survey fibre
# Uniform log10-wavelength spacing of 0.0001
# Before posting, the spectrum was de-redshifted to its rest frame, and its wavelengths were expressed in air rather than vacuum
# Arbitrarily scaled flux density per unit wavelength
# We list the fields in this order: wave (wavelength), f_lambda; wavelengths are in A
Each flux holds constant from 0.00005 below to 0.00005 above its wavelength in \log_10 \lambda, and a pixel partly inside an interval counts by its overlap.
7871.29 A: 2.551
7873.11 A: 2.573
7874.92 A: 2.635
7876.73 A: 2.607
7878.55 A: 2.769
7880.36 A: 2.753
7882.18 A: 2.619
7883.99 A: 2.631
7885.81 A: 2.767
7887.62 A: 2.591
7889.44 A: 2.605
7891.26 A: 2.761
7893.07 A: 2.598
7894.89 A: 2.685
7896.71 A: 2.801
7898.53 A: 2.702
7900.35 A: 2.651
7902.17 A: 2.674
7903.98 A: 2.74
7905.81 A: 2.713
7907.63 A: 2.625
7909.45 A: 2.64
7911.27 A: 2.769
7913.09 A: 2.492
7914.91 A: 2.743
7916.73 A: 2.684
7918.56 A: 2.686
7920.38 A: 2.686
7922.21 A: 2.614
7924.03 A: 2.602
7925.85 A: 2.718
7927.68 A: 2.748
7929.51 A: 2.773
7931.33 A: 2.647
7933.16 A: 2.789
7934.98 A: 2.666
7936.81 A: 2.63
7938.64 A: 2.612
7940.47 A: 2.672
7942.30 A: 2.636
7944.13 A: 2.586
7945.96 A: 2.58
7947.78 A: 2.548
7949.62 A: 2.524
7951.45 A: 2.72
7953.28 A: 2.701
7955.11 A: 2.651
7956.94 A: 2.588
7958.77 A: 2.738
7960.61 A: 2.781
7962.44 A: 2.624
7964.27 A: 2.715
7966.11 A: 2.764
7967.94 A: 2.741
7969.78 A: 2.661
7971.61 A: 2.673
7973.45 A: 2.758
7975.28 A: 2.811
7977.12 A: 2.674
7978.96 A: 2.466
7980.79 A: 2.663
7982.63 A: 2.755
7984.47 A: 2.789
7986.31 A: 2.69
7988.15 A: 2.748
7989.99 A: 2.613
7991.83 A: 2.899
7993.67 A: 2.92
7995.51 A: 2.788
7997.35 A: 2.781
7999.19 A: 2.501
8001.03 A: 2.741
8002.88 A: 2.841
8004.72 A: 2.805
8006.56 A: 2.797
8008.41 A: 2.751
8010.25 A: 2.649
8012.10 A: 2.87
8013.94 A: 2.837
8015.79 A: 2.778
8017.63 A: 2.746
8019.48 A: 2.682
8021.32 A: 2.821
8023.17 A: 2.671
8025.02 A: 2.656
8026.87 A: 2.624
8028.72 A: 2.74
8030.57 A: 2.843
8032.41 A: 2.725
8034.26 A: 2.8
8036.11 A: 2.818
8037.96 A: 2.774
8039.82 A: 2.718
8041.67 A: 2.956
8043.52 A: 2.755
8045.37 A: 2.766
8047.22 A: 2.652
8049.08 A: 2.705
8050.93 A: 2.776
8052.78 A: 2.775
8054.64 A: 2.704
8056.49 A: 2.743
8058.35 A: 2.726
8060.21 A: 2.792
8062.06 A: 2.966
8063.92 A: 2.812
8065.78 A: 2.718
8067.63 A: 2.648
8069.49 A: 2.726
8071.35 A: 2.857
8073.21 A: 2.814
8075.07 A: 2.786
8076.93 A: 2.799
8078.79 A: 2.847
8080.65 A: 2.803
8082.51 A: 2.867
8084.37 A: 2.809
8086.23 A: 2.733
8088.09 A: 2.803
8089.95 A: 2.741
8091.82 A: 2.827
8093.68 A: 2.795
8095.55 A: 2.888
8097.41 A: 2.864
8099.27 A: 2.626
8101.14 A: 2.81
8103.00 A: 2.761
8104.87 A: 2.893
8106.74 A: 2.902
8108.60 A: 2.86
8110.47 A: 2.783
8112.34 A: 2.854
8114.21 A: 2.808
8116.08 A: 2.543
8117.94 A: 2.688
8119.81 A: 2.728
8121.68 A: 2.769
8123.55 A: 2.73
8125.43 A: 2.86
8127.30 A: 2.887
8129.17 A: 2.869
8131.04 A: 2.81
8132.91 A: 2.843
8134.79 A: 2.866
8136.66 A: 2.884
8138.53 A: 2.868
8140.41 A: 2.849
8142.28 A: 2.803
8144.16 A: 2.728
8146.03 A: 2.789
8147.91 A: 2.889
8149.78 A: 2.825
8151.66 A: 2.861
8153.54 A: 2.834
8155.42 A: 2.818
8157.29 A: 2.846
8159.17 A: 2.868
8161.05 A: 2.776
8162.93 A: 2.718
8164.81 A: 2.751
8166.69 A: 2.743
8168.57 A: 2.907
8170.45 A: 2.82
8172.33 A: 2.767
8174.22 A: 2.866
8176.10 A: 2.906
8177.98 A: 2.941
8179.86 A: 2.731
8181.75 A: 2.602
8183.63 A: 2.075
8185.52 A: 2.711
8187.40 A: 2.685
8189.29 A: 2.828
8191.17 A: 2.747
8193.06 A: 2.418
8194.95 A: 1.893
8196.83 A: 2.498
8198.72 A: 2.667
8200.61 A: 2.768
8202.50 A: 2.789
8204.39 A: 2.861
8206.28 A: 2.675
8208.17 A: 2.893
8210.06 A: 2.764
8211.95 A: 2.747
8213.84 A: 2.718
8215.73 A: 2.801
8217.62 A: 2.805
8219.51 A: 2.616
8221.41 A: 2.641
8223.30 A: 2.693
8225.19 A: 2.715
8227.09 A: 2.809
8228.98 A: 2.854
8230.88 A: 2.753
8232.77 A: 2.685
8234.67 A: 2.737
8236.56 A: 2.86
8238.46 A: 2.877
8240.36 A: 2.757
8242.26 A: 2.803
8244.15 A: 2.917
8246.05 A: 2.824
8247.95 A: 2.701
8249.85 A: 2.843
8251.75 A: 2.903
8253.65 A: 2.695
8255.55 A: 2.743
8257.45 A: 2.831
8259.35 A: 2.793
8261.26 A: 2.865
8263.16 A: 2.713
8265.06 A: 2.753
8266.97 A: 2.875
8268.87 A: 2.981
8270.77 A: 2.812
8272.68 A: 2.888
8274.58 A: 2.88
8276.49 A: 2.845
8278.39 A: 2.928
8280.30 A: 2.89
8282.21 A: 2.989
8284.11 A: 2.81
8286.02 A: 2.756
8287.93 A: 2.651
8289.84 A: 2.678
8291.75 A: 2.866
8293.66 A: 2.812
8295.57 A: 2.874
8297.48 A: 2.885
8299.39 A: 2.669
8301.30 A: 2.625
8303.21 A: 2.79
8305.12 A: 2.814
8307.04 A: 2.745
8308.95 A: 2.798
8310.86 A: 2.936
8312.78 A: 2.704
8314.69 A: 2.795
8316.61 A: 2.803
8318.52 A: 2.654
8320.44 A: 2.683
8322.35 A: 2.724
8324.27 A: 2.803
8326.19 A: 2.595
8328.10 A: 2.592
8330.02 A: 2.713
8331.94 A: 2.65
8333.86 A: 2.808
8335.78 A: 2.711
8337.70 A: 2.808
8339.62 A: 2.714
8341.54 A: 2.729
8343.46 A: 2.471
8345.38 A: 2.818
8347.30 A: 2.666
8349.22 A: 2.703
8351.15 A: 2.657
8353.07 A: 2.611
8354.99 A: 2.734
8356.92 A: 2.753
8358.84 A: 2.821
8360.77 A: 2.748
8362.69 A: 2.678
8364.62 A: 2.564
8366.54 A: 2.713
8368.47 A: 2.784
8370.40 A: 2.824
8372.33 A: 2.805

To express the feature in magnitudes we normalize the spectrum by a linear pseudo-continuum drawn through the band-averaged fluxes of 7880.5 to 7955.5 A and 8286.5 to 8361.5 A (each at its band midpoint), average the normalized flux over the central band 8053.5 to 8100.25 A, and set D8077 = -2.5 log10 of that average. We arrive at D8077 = -0.04 mag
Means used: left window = 2.67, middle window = 2.79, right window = 2.73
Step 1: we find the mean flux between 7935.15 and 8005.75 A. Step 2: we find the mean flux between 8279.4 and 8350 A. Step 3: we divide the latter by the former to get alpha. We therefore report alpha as 1.0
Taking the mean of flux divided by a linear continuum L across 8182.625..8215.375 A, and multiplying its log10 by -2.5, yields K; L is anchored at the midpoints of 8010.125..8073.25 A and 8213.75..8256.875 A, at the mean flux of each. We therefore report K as 0.05 mag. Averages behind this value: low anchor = 2.76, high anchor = 2.77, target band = 2.63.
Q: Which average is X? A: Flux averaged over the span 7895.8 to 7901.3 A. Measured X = 2.72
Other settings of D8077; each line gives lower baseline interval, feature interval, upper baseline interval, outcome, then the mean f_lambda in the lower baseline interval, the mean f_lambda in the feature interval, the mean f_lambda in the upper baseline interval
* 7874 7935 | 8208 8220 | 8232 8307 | 0.01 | 2.68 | 2.76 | 2.81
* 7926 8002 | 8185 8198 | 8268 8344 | 0.09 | 2.69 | 2.54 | 2.77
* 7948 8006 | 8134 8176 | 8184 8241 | -0.05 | 2.71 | 2.82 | 2.7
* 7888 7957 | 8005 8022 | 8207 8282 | -0.03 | 2.66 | 2.77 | 2.8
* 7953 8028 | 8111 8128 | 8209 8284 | 0.00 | 2.73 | 2.76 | 2.8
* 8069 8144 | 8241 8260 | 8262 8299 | 0.01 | 2.81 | 2.81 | 2.83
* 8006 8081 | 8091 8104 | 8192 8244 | -0.02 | 2.77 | 2.8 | 2.71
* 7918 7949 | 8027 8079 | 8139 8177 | -0.01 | 2.66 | 2.77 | 2.82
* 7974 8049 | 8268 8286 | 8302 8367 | -0.06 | 2.75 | 2.88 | 2.72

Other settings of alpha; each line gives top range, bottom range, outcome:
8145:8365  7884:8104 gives 1.01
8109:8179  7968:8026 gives 1.03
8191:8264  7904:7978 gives 1.02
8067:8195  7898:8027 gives 1.03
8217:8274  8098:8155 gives 0.99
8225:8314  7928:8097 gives 1.03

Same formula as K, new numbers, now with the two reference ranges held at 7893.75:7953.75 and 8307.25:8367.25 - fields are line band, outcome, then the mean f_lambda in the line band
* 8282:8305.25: -0.027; 2.78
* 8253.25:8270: -0.040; 2.81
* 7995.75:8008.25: -0.028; 2.75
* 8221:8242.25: -0.025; 2.77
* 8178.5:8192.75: 0.030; 2.63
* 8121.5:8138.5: -0.058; 2.84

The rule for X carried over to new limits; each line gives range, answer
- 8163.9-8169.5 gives 2.8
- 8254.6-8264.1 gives 2.79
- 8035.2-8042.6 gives 2.81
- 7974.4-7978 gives 2.74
